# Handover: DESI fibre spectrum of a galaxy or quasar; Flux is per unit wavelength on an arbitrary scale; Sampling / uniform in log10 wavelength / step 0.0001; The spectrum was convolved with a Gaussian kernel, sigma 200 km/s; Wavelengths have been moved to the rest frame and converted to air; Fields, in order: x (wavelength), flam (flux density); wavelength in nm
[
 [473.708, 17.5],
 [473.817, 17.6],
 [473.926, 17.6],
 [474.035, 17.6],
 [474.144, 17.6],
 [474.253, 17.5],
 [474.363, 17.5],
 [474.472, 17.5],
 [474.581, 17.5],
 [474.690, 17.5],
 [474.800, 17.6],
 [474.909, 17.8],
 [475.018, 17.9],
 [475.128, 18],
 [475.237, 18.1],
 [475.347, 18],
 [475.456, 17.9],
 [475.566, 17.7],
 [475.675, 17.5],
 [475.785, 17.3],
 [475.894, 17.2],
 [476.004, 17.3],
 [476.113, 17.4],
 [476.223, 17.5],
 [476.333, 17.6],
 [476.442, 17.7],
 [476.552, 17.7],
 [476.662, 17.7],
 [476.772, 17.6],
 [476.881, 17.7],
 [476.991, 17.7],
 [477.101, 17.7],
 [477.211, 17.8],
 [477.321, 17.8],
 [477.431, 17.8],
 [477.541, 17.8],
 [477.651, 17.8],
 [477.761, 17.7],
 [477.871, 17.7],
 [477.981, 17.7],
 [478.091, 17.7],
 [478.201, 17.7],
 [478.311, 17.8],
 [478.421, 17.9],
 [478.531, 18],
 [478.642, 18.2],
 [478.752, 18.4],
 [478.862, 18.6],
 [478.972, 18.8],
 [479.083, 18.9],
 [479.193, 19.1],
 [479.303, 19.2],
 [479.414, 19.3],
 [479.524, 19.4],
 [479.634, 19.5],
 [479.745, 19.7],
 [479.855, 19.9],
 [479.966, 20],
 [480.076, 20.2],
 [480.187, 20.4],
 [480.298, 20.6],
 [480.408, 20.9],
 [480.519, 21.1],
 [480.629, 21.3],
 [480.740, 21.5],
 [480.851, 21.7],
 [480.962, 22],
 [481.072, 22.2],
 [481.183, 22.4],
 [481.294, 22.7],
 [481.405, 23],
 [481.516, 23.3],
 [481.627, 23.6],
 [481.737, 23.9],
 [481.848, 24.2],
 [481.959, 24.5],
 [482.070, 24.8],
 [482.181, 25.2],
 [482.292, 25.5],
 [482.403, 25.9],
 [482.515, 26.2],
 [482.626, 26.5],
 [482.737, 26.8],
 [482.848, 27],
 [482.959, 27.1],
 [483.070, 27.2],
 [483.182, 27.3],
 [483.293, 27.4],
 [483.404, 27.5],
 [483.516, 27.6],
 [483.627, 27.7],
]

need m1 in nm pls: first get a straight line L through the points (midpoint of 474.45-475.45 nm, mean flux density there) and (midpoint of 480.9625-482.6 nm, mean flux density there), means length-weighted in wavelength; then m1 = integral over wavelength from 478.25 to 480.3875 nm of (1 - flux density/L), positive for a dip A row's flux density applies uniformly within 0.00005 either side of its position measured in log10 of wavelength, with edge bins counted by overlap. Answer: 0.259 nm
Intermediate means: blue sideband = 17.8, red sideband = 24.1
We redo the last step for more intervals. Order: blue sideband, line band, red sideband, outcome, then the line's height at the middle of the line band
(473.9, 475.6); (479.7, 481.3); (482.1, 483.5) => 0.20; 24.1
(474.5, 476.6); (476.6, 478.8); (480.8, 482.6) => 0.22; 19.8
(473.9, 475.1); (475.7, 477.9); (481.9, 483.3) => 0.26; 20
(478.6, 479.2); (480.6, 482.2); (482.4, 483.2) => 0.05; 23.8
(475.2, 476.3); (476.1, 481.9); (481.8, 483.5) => 0.58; 21.7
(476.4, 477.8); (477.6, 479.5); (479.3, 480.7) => 0.07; 18.9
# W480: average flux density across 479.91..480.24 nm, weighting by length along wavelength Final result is 20.2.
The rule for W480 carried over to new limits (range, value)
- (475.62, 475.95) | 17.3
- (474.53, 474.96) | 17.6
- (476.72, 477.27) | 17.7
